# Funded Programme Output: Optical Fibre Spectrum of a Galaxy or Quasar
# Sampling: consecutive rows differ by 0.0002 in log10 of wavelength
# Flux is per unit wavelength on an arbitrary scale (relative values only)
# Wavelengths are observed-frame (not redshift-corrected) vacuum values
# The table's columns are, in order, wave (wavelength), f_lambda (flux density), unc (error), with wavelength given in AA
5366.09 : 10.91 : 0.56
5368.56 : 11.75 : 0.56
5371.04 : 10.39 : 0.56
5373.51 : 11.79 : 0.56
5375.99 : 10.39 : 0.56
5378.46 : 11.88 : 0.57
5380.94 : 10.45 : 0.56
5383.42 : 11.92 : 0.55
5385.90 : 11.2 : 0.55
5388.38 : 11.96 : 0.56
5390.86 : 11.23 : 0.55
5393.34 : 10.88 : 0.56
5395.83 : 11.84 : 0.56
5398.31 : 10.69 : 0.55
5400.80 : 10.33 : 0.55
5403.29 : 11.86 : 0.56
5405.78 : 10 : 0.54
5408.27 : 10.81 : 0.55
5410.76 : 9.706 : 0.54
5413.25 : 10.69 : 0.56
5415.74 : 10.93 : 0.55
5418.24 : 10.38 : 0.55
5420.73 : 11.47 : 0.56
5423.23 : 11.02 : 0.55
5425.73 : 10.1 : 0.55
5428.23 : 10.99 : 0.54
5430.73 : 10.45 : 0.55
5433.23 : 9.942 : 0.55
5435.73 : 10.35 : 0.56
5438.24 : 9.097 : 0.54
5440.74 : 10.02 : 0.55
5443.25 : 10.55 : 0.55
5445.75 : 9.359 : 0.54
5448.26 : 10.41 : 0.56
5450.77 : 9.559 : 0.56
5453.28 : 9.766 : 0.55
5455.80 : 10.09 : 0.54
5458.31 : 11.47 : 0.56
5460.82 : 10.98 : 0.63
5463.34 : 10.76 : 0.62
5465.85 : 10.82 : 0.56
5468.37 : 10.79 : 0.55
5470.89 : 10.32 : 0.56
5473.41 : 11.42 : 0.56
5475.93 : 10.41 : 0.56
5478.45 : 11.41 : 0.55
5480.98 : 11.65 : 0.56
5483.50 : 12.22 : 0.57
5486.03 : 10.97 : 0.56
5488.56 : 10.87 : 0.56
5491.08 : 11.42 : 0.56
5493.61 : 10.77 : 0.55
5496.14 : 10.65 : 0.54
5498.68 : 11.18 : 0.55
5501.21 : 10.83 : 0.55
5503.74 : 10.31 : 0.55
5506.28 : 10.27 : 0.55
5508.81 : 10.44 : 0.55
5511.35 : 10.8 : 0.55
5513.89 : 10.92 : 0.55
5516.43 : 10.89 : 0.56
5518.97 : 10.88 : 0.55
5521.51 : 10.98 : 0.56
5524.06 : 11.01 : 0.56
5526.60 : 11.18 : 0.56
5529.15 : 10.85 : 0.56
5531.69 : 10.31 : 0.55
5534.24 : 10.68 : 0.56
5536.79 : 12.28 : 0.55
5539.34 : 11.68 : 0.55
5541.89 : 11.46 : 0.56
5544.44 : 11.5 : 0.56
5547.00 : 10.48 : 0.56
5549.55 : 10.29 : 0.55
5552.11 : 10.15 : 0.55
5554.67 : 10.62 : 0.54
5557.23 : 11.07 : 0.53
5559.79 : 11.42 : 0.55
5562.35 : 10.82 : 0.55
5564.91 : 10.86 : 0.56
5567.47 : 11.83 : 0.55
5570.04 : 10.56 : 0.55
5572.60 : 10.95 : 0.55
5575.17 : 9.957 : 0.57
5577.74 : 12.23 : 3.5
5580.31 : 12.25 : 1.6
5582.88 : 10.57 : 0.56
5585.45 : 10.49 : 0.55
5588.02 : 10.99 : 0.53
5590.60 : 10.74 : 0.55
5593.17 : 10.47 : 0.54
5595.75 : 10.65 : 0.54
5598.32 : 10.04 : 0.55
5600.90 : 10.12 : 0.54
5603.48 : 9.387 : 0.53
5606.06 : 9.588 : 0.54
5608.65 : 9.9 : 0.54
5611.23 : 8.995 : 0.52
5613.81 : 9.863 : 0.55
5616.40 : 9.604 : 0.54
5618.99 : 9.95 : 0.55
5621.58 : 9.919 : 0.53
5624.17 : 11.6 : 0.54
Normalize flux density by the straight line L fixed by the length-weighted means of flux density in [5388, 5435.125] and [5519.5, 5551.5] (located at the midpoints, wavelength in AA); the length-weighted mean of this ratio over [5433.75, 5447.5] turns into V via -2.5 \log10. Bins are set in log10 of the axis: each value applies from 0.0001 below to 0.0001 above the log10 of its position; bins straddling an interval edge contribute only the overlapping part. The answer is 0.10 mag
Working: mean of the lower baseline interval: 10.8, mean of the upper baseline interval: 11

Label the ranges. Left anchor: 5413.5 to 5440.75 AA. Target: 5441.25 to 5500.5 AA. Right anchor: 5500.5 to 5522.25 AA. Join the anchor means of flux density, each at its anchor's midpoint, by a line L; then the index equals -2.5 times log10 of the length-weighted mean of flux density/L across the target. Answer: -0.02 mag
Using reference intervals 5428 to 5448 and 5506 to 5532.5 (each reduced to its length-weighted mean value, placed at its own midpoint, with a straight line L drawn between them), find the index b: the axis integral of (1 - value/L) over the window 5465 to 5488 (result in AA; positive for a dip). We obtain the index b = -1.5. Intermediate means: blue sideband 10.1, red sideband 10.8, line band 11.1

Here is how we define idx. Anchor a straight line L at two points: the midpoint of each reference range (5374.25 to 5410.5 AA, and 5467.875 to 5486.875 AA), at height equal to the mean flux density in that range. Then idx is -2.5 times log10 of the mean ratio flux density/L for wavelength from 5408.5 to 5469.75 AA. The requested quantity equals 0.07 mag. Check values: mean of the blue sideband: 11.1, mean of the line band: 10.4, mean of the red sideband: 11.2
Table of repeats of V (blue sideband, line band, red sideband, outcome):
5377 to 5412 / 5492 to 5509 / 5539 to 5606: 0.02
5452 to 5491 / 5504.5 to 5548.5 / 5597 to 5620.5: -0.05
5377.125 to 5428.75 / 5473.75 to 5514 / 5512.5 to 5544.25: 0.01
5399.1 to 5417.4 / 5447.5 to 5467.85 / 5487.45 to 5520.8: 0.02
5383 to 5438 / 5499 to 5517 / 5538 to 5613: 0.01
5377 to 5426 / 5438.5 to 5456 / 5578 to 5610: 0.10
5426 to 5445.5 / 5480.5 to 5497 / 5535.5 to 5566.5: -0.06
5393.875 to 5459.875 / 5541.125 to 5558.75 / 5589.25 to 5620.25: -0.07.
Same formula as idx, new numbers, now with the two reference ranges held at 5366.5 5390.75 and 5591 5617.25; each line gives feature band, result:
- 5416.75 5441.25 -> 0.06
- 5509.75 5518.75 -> -0.04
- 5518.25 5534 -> -0.05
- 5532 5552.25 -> -0.08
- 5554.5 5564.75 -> -0.09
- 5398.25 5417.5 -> 0.05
